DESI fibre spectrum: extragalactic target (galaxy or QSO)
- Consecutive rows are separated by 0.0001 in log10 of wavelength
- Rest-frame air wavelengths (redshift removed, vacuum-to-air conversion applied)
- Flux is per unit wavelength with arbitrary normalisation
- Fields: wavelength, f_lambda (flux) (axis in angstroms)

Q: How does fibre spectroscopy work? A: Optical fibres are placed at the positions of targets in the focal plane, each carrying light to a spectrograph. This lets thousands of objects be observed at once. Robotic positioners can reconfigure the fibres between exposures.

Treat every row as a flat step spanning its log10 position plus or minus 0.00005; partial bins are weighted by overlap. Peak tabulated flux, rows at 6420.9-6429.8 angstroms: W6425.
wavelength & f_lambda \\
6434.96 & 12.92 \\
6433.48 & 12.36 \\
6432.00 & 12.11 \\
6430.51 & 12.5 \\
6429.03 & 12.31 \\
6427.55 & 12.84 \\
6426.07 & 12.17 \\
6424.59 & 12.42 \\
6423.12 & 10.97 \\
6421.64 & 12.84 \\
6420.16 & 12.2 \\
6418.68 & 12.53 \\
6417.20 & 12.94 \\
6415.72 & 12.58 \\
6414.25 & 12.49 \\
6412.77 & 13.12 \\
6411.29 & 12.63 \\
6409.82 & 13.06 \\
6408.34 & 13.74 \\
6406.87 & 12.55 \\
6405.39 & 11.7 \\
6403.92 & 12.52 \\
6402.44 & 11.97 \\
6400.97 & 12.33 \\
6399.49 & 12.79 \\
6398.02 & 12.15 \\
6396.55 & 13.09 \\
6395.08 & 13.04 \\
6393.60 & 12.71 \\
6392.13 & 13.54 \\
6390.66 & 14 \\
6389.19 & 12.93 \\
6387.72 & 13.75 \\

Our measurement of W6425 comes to 12.84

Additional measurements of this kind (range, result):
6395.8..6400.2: 13.09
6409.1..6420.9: 13.12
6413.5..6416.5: 12.58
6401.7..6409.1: 13.74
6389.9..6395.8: 14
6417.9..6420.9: 12.53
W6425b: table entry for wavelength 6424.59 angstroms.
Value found 12.42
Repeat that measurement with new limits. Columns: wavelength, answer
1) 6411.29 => 12.63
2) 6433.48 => 12.36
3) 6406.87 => 12.55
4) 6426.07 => 12.17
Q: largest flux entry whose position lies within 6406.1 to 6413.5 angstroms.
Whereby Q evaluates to 13.74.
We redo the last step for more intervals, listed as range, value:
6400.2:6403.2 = 12.33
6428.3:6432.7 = 12.5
